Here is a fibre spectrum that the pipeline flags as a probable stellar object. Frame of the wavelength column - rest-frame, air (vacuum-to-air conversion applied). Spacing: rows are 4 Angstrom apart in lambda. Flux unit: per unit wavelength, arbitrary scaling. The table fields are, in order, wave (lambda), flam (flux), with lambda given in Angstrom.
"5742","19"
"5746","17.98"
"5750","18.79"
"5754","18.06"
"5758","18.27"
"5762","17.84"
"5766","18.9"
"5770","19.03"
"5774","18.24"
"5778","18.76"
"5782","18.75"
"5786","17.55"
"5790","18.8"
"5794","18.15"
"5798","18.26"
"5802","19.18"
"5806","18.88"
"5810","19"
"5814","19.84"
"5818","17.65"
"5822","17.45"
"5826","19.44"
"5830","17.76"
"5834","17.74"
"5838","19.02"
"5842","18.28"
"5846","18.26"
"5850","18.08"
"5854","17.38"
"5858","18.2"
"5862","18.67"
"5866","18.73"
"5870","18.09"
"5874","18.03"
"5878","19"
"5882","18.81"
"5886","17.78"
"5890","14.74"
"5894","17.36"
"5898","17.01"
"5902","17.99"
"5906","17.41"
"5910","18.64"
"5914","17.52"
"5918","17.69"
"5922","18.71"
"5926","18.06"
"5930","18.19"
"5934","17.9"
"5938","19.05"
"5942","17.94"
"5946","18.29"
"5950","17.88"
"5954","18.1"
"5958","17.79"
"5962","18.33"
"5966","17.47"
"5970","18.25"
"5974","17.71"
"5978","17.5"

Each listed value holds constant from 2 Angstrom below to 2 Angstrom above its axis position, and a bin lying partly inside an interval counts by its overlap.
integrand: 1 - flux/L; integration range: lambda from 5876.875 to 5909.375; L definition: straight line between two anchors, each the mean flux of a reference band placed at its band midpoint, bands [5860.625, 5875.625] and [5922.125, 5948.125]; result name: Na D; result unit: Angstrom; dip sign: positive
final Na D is 1.4 Angstrom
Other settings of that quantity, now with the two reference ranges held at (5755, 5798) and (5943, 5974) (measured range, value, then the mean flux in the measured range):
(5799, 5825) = -0.5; 18.7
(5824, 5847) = -0.2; 18.4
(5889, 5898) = 0.9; 16.4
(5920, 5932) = -0.2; 18.3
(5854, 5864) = 0.0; 18.2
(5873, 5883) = -0.3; 18.7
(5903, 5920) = 0.3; 17.8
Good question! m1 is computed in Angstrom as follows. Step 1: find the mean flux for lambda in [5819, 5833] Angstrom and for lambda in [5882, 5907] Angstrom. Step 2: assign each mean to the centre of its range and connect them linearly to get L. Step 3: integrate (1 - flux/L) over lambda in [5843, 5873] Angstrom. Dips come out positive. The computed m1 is -0.9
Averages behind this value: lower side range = 18.1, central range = 18.2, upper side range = 17.2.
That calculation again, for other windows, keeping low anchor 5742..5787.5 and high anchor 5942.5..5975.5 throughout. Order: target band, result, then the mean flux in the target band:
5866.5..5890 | 0.1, 18.1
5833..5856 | 0.1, 18.1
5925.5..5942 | -0.2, 18.3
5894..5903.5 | 0.4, 17.4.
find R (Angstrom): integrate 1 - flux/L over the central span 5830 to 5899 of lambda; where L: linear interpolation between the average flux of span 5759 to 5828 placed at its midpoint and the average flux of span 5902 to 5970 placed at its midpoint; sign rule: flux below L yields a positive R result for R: 1.3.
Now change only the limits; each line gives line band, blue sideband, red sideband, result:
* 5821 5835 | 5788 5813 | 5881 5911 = 0.15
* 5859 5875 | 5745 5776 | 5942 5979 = -0.21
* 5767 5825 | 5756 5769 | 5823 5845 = -0.53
